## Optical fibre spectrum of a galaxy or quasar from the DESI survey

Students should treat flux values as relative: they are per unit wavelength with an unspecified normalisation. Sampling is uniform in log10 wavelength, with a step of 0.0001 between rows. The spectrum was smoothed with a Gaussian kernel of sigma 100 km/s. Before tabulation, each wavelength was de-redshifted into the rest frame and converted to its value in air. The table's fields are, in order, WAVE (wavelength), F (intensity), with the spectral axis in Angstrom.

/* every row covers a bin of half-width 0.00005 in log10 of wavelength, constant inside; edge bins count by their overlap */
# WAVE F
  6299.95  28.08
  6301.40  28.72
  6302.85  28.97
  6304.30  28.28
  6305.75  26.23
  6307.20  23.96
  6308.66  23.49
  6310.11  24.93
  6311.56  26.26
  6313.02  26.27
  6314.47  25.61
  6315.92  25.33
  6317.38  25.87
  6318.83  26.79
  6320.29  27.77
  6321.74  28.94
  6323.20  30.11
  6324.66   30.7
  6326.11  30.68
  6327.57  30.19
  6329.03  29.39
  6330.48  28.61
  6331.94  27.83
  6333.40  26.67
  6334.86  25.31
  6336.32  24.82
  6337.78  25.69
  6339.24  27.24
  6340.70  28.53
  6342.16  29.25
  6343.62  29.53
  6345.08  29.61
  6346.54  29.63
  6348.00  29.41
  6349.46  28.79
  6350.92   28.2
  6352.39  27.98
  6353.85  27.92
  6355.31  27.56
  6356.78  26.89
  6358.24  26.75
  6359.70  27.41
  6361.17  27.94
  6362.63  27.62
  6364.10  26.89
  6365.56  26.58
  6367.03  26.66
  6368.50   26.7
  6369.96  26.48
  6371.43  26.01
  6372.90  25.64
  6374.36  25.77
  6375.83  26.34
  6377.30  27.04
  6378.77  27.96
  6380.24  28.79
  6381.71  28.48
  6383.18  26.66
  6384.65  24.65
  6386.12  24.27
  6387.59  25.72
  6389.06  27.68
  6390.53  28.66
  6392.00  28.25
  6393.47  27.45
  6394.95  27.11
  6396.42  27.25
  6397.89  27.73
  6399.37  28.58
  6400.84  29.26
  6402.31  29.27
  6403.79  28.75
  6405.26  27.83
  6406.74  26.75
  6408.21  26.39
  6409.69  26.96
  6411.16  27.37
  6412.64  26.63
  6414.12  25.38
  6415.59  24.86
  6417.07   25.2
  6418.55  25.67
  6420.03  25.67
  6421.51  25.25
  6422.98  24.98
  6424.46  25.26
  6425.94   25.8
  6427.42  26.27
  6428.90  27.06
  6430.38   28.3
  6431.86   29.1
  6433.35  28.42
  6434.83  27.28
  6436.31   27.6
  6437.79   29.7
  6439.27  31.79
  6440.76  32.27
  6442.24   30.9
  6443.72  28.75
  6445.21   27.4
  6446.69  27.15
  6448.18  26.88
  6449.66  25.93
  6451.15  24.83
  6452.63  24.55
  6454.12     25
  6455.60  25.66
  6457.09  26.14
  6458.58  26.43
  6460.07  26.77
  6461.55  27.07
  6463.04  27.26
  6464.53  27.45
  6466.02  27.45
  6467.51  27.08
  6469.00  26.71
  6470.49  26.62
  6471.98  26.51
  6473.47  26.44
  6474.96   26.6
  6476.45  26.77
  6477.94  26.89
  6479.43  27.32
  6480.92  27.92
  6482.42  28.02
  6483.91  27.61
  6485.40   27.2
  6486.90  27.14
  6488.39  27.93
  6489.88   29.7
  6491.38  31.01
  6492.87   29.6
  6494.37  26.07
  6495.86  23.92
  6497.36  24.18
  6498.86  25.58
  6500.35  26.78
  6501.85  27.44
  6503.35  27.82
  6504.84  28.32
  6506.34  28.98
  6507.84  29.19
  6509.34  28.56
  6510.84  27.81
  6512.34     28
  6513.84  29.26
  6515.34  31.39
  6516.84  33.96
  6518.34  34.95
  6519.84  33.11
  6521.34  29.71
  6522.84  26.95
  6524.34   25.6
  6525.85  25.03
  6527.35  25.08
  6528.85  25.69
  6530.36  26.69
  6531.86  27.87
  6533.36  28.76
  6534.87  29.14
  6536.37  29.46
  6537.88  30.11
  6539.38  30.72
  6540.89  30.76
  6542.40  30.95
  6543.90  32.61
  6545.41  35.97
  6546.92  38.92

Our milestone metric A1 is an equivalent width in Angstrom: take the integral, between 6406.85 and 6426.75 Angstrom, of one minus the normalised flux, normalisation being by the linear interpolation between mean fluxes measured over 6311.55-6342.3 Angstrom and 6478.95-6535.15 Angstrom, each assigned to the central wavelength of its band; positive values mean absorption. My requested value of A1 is 1.5 Angstrom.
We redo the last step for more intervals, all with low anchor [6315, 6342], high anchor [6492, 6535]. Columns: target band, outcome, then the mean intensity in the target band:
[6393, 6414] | 0.3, 27.6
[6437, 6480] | 1.2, 27.3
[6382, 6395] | 0.5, 26.8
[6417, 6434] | 0.9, 26.4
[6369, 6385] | 0.6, 26.8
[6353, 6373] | 0.6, 27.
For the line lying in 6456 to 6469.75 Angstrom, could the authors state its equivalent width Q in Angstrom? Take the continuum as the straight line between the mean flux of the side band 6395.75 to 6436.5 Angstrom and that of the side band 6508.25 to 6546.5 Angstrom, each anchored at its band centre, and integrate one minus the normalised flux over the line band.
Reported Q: 0.57 Angstrom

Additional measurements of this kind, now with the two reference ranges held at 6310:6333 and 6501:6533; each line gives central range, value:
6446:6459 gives 1.18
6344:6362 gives -0.12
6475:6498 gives 0.90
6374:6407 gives 0.85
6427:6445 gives -0.40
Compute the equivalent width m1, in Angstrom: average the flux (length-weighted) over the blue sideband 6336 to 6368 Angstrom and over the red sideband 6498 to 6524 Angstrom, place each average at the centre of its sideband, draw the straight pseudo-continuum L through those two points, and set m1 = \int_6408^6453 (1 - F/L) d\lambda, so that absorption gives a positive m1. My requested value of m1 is 2.2 Angstrom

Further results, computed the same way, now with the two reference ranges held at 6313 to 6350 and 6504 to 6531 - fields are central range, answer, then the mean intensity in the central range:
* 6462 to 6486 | 1.27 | 27.1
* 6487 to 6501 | 0.74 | 27.2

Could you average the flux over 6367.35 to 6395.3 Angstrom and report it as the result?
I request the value 26.8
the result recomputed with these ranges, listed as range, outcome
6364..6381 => 26.7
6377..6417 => 27.2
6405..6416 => 26.5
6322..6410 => 27.7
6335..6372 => 27.6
